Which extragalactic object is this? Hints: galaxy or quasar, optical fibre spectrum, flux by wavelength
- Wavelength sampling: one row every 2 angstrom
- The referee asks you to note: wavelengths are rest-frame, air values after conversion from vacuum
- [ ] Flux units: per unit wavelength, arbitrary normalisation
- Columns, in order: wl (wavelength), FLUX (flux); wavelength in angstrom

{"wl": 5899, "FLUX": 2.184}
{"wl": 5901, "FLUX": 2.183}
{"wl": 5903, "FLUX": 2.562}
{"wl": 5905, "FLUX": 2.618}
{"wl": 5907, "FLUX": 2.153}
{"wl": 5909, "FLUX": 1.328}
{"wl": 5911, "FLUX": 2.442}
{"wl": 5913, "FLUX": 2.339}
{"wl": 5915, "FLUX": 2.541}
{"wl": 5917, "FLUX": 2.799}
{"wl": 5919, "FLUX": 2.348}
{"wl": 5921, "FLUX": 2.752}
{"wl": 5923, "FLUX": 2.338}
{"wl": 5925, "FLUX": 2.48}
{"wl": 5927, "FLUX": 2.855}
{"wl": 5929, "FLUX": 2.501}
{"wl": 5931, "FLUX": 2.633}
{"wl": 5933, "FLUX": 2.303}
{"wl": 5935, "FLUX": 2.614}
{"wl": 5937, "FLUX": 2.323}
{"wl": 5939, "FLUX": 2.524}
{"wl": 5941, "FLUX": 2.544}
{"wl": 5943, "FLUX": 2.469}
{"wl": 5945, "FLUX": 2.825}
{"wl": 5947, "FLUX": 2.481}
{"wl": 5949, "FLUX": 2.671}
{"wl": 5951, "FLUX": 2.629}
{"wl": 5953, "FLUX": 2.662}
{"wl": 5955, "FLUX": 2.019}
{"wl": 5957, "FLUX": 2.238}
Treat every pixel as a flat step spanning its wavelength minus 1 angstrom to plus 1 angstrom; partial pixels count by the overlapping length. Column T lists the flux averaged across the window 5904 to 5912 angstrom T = 2.14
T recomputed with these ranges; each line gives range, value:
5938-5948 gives 2.57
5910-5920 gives 2.49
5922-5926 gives 2.41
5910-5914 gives 2.39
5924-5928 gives 2.67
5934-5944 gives 2.49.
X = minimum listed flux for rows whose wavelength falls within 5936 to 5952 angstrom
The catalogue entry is 2.323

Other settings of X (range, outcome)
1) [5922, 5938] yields 2.303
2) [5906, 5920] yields 1.328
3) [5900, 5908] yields 2.153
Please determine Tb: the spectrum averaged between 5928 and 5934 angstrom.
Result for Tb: 2.48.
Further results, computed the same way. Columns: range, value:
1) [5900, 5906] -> 2.45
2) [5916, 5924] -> 2.56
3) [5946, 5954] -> 2.61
